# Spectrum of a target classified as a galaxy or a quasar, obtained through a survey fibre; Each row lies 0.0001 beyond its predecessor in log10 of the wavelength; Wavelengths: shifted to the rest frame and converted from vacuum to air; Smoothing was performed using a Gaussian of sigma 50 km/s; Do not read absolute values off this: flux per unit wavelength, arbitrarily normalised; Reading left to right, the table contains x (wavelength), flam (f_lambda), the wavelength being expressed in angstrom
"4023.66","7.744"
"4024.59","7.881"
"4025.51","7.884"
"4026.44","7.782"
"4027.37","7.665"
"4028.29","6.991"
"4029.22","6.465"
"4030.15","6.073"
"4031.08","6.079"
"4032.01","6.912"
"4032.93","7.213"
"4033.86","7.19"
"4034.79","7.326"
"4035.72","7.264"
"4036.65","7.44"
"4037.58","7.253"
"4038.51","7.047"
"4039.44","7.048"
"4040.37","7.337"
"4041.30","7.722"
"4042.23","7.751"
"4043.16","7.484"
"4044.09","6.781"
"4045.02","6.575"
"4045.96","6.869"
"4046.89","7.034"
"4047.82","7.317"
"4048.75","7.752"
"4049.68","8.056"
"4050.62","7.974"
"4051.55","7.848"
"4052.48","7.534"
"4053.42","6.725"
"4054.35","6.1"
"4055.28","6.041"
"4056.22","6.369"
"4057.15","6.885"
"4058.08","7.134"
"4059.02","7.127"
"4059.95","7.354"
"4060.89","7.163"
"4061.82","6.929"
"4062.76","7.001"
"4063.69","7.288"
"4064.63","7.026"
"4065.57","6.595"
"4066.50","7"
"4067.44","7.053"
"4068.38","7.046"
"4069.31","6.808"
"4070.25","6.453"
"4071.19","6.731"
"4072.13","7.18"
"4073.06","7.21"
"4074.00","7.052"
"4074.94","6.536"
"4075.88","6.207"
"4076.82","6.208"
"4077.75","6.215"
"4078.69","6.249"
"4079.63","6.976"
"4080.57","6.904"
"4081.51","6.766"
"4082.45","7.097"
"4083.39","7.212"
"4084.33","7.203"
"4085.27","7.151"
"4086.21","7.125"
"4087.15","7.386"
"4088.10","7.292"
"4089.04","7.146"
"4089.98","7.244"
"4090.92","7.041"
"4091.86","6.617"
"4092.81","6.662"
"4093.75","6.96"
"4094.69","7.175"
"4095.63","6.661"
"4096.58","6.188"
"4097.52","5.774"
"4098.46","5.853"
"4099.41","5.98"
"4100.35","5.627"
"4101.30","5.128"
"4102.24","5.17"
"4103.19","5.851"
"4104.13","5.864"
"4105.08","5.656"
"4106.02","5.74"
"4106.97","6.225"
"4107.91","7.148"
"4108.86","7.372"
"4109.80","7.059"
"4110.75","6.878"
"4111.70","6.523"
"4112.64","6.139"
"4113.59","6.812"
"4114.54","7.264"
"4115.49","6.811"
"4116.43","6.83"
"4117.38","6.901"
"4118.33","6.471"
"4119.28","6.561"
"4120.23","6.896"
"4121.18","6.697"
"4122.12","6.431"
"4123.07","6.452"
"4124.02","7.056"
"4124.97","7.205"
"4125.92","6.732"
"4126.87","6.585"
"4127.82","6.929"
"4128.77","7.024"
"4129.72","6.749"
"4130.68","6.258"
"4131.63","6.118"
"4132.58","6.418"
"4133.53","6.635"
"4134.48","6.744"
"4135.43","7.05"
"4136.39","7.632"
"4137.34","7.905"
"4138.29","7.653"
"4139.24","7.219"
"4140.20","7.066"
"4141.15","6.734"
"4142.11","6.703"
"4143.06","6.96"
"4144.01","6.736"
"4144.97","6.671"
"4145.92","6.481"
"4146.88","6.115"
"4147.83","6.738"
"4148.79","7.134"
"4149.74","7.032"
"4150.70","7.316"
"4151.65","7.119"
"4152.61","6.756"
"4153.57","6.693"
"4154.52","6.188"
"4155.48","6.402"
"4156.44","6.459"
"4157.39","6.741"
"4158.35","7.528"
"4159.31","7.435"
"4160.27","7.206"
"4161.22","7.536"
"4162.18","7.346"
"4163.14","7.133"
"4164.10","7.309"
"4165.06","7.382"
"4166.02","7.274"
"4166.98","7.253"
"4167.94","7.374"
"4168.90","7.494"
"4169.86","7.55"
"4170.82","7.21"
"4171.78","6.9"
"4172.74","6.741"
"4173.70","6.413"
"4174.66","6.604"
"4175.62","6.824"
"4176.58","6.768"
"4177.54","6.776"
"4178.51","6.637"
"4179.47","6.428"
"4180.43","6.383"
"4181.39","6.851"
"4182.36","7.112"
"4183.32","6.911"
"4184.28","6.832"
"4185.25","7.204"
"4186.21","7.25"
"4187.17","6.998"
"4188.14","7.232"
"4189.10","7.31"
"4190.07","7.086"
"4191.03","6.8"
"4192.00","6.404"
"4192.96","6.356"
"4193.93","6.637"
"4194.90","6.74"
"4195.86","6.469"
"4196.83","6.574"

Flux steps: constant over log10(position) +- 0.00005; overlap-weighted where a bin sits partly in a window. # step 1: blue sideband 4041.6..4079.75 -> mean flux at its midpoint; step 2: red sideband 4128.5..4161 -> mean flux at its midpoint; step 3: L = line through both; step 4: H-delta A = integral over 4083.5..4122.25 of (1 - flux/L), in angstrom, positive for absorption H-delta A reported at 1.9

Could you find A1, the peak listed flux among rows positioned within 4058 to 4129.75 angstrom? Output 7.386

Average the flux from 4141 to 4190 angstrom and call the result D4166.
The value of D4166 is 6.95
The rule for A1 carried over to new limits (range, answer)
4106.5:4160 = 7.905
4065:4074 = 7.21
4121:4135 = 7.205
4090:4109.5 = 7.372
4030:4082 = 8.056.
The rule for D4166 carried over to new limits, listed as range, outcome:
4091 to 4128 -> 6.49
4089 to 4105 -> 6.25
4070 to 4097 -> 6.86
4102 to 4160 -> 6.74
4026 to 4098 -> 6.99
